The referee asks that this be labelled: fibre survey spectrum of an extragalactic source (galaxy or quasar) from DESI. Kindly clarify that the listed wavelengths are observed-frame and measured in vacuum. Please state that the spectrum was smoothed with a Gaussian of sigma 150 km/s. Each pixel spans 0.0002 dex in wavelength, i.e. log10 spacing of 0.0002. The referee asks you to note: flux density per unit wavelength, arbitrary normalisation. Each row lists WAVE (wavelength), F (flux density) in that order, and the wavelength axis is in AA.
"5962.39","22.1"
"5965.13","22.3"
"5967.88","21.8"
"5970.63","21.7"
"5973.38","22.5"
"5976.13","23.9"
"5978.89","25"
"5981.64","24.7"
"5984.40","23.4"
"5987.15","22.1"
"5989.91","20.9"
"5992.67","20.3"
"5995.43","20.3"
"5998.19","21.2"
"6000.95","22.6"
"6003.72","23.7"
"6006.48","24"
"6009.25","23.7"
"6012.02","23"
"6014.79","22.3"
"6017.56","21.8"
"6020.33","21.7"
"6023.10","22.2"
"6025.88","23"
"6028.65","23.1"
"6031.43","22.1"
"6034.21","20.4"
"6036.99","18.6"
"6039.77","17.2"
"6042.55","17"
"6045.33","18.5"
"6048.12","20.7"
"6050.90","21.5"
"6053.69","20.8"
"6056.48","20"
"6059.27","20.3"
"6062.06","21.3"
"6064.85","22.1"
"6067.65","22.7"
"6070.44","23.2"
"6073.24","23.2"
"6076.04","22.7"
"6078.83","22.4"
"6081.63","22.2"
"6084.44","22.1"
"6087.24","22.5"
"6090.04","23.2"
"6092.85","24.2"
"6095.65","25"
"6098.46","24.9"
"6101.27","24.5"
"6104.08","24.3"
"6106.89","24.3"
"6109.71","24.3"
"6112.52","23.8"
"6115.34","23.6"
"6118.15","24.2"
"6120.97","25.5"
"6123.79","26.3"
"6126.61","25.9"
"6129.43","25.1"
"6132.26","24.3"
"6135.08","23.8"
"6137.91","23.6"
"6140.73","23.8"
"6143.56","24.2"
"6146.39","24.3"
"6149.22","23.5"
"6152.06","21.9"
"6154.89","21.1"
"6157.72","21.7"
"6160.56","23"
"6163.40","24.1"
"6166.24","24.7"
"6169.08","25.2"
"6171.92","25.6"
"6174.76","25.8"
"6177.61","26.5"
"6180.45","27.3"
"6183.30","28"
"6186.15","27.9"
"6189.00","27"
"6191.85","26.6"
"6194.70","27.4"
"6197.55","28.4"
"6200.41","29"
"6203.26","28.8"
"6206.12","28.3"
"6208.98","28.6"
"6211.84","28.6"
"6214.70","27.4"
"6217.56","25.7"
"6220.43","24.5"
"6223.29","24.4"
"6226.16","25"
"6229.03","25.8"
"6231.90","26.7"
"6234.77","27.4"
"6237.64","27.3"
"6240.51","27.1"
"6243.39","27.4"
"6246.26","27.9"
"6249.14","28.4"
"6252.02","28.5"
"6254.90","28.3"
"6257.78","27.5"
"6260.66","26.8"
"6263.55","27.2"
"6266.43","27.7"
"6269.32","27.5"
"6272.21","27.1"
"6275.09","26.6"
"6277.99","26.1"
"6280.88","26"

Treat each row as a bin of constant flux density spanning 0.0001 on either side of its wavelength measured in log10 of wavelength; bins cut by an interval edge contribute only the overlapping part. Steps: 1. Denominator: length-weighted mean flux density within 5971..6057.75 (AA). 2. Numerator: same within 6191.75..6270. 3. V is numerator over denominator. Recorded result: 1.26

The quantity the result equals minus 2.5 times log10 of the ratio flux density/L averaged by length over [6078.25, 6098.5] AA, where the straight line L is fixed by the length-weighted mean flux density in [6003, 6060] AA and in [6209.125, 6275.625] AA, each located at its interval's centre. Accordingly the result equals -0.022 mag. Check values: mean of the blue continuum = 21.2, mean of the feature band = 23.2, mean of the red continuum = 27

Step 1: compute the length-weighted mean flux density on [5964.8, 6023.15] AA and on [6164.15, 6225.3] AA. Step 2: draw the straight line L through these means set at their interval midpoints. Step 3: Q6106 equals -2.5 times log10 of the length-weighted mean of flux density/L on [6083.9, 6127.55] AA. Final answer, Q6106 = 0.03 mag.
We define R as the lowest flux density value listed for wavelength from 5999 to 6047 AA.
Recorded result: 17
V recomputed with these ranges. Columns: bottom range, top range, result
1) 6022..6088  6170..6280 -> 1.28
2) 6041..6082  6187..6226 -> 1.28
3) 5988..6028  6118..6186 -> 1.11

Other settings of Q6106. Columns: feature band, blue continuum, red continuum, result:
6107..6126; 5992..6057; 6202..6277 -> -0.038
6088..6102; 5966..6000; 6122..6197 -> -0.011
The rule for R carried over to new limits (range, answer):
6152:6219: 21.1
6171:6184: 25.6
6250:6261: 26.8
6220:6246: 24.4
